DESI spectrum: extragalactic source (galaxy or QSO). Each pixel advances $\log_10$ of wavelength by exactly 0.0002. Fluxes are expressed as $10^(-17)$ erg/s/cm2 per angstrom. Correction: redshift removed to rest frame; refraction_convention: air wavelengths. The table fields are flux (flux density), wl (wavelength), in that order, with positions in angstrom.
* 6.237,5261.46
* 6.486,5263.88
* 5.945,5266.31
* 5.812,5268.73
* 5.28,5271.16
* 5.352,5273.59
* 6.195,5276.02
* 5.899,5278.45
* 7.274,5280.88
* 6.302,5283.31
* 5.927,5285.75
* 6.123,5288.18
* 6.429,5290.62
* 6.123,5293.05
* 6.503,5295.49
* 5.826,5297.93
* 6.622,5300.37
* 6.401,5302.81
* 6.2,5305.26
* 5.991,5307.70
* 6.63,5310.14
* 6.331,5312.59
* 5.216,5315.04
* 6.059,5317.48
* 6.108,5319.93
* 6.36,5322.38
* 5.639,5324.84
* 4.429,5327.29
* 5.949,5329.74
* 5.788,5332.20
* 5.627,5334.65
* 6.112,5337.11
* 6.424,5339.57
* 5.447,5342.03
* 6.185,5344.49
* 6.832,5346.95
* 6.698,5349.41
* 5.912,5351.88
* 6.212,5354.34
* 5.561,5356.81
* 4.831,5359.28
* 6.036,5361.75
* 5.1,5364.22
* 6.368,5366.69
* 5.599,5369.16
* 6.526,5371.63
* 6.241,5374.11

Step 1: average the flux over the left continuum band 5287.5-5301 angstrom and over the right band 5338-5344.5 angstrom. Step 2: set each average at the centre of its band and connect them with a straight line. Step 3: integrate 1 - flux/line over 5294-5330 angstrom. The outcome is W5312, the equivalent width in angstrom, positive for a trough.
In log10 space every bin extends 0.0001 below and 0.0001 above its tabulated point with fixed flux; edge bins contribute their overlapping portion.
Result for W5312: 0.83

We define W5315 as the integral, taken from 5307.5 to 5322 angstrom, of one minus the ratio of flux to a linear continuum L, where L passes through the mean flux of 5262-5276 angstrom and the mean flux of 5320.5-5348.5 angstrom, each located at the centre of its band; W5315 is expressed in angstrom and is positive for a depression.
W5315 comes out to -0.48 angstrom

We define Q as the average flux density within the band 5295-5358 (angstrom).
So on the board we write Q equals 6.04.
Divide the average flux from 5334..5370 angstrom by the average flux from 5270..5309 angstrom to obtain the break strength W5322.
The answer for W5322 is 0.96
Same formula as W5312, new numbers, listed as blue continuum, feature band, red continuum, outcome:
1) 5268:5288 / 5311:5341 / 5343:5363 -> 0.9 angstrom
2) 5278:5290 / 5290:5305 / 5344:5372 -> -0.1 angstrom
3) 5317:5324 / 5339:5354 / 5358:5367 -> -1.3 angstrom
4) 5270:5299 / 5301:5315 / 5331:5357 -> -0.3 angstrom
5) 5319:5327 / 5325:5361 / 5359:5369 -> -0.6 angstrom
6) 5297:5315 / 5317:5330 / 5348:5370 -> 0.8 angstrom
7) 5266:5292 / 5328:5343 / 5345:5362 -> 0.4 angstrom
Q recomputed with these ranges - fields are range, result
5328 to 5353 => 6.06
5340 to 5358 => 6.14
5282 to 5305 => 6.25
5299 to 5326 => 6.14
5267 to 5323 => 6.13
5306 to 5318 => 6.06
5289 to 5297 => 6.32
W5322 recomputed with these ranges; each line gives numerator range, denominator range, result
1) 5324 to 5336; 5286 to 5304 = 0.88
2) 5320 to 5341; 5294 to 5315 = 0.93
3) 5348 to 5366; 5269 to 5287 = 0.96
